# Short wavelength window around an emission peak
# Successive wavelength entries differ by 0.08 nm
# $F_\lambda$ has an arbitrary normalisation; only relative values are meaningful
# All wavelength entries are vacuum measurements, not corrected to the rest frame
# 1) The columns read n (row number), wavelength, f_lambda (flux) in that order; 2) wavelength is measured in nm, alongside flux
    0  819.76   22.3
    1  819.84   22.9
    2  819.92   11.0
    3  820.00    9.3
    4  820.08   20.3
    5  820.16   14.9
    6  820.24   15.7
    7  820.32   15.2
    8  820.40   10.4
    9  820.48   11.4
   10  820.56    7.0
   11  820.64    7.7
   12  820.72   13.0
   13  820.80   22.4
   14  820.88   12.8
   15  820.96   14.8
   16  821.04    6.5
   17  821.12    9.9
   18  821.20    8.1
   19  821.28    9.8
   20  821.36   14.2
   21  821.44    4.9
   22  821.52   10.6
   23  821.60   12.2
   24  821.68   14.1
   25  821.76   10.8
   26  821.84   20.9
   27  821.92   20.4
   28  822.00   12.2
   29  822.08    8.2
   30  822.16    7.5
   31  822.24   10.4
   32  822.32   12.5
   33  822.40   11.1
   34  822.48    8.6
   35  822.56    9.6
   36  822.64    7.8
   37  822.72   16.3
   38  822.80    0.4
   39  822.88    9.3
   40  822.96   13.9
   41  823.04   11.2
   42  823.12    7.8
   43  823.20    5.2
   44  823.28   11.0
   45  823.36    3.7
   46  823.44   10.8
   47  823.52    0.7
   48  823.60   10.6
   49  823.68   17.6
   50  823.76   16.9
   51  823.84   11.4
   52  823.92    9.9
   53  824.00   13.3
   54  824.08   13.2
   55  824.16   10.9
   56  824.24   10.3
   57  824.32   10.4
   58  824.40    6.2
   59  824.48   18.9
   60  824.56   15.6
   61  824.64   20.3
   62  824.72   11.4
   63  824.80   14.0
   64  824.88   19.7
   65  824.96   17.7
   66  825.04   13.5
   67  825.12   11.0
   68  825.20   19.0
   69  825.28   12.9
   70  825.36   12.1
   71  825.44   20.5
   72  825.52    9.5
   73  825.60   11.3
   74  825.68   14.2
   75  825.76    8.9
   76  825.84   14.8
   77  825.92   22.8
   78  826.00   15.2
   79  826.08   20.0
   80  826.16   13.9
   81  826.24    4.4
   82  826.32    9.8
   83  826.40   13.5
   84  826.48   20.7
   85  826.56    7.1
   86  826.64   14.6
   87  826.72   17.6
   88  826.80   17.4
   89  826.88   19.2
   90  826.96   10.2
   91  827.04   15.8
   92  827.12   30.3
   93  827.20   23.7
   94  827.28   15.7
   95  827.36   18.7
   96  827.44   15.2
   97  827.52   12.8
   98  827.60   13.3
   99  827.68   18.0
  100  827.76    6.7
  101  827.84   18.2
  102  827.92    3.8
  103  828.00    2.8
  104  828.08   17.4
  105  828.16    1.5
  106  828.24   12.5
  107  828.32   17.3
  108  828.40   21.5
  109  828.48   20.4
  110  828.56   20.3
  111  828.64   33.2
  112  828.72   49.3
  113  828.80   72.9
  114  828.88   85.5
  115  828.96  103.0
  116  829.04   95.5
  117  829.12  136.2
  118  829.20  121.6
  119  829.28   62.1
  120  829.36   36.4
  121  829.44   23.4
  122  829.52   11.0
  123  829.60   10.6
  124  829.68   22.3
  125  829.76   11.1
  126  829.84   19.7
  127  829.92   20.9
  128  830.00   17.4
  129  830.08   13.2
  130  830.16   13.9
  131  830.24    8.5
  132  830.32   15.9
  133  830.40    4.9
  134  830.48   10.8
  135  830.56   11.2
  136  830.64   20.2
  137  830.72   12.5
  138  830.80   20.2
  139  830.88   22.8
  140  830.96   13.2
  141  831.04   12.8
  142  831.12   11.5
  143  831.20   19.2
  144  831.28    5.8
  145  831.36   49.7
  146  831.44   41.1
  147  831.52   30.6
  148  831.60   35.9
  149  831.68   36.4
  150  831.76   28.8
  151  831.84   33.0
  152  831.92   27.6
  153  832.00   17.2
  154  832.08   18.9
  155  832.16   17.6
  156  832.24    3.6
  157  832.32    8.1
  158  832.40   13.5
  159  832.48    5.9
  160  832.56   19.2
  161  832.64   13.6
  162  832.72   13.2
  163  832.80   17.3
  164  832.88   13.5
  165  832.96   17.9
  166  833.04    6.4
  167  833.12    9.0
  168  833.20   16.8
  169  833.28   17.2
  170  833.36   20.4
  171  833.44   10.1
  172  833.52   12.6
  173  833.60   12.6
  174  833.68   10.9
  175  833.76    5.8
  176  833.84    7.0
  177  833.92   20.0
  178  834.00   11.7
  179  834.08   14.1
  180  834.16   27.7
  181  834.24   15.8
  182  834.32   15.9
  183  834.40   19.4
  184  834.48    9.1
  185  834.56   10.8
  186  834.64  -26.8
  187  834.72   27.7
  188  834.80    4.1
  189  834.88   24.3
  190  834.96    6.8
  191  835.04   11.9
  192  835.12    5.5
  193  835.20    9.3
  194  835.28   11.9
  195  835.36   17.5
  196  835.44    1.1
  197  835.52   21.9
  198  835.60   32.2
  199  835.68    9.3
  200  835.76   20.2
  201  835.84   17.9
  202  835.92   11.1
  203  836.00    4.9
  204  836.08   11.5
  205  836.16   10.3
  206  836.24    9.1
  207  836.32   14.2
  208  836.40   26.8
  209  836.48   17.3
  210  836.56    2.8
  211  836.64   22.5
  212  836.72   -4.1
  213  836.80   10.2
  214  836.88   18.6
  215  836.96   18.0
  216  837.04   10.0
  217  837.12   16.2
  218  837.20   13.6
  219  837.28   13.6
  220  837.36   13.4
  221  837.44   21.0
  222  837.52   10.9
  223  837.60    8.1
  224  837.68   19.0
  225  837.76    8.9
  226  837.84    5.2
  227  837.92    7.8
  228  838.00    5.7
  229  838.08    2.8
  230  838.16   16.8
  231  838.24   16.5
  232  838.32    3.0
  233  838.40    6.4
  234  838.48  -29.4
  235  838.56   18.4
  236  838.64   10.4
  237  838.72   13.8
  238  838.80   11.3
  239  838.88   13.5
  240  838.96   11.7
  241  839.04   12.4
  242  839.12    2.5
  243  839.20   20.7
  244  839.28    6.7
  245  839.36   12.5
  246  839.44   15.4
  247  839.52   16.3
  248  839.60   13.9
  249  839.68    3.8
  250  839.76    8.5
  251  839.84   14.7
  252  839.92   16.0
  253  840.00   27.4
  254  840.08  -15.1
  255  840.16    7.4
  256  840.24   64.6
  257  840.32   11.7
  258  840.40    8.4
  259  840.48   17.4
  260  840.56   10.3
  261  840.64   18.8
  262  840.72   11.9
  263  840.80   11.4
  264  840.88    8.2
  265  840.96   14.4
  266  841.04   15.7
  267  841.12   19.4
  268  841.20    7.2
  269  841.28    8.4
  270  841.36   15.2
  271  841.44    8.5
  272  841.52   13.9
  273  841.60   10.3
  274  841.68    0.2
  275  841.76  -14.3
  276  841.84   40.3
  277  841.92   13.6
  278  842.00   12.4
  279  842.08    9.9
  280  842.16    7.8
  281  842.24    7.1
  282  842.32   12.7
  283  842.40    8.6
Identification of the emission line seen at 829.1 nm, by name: H-alpha 6563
